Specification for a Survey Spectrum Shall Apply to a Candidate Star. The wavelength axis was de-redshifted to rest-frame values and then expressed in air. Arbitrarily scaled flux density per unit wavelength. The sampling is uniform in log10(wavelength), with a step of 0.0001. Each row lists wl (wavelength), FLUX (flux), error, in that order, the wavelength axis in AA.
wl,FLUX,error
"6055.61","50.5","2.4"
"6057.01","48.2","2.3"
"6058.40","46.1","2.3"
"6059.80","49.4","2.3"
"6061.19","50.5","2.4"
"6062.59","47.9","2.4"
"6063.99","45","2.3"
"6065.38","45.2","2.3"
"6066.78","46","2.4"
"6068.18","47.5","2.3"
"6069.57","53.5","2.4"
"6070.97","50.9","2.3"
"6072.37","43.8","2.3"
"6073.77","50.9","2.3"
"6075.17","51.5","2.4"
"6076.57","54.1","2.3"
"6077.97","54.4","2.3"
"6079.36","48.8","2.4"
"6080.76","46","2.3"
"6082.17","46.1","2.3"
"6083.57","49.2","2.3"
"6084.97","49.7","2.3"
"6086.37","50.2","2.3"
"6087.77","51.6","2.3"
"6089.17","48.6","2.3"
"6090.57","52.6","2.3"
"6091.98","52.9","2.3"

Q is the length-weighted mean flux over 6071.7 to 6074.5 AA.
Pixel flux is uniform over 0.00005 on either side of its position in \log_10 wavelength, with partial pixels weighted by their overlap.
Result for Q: 47.4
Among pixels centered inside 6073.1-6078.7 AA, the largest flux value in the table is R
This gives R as 54.4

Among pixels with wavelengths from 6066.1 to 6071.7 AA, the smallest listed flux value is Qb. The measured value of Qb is 46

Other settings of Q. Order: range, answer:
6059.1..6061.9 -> 49.9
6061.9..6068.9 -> 46.4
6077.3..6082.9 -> 48.8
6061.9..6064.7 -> 46.5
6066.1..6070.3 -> 49.1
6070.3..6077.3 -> 50.2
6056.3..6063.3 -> 48.4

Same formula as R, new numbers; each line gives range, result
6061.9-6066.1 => 47.9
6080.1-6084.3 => 49.2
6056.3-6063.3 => 50.5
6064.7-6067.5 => 46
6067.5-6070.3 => 53.5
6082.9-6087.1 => 50.2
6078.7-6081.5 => 48.8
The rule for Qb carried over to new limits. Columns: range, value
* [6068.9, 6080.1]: 43.8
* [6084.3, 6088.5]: 49.7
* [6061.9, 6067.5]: 45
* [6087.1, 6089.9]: 48.6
